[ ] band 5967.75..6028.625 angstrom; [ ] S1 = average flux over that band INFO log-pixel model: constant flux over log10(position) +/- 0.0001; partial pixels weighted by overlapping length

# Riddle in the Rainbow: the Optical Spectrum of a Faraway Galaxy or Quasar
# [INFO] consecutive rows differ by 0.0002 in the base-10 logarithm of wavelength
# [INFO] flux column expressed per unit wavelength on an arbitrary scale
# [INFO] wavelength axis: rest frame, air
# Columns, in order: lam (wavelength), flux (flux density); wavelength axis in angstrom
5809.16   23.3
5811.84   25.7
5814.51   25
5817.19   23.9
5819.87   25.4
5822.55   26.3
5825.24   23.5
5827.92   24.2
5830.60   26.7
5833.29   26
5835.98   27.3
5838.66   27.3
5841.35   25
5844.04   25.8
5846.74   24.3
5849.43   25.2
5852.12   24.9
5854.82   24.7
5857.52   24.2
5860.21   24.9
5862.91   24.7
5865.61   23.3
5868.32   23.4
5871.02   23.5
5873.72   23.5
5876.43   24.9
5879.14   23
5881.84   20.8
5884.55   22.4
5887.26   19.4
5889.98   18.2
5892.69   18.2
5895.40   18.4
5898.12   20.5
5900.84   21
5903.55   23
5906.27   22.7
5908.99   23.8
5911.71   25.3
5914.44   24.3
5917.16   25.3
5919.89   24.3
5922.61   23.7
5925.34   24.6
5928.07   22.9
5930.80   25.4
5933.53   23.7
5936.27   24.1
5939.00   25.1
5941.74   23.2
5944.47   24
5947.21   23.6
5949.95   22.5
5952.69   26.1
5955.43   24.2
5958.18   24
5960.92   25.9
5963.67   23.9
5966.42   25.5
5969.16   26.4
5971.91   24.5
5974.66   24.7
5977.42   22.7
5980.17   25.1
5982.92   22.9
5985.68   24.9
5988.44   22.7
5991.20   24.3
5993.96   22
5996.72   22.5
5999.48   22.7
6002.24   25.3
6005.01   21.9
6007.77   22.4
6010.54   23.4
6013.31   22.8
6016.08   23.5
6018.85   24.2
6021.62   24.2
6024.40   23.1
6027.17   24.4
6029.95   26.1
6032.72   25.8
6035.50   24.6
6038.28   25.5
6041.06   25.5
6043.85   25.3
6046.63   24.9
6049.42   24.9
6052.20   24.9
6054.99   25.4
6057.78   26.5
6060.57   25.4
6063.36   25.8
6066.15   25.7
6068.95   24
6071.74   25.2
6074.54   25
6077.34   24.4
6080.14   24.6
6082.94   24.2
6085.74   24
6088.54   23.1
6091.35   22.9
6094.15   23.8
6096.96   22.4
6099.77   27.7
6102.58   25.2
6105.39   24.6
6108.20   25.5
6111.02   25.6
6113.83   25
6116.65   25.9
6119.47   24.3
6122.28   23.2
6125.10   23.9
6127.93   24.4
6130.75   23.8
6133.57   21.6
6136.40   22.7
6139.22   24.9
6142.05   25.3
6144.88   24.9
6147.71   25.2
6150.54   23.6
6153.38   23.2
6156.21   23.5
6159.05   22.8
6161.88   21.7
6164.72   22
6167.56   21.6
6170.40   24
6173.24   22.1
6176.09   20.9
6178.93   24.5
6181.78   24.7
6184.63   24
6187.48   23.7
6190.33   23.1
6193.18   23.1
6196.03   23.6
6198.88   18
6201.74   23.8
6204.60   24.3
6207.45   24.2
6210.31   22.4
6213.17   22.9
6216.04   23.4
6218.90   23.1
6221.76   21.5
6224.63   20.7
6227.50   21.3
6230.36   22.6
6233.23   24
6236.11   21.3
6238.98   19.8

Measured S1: 23.7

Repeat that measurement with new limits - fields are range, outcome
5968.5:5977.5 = 24.7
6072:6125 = 24.5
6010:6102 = 24.7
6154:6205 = 22.8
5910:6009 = 24.1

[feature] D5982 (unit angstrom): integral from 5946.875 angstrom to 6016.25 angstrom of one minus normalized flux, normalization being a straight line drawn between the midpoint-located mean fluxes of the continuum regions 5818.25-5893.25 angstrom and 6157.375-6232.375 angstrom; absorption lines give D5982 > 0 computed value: -1.0 angstrom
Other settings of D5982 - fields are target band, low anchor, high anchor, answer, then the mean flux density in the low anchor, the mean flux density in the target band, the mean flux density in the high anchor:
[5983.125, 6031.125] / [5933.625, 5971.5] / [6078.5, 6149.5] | 1.77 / 24.5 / 23.5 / 24.3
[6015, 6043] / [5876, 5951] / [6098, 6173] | -1.53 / 22.8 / 24.7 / 24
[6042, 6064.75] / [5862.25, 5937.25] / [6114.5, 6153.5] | -1.68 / 22.8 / 25.4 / 24.1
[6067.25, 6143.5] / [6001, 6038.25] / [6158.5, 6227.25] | -3.13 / 24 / 24.3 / 22.7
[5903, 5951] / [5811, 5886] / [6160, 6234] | 0.39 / 24.6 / 24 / 22.7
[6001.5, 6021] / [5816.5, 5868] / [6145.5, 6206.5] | 0.60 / 25.1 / 23.3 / 23.1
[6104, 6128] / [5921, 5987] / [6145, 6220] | -1.31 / 24.3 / 24.7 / 23.1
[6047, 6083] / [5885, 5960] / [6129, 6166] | -2.75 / 23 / 25.1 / 23.5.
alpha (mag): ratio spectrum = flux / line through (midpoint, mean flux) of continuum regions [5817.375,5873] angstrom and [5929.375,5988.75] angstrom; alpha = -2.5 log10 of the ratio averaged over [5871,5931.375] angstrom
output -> 0.099 mag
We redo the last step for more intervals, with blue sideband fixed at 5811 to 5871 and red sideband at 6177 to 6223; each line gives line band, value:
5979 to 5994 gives 0.022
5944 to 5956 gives 0.017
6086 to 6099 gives 0.016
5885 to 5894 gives 0.290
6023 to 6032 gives -0.026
